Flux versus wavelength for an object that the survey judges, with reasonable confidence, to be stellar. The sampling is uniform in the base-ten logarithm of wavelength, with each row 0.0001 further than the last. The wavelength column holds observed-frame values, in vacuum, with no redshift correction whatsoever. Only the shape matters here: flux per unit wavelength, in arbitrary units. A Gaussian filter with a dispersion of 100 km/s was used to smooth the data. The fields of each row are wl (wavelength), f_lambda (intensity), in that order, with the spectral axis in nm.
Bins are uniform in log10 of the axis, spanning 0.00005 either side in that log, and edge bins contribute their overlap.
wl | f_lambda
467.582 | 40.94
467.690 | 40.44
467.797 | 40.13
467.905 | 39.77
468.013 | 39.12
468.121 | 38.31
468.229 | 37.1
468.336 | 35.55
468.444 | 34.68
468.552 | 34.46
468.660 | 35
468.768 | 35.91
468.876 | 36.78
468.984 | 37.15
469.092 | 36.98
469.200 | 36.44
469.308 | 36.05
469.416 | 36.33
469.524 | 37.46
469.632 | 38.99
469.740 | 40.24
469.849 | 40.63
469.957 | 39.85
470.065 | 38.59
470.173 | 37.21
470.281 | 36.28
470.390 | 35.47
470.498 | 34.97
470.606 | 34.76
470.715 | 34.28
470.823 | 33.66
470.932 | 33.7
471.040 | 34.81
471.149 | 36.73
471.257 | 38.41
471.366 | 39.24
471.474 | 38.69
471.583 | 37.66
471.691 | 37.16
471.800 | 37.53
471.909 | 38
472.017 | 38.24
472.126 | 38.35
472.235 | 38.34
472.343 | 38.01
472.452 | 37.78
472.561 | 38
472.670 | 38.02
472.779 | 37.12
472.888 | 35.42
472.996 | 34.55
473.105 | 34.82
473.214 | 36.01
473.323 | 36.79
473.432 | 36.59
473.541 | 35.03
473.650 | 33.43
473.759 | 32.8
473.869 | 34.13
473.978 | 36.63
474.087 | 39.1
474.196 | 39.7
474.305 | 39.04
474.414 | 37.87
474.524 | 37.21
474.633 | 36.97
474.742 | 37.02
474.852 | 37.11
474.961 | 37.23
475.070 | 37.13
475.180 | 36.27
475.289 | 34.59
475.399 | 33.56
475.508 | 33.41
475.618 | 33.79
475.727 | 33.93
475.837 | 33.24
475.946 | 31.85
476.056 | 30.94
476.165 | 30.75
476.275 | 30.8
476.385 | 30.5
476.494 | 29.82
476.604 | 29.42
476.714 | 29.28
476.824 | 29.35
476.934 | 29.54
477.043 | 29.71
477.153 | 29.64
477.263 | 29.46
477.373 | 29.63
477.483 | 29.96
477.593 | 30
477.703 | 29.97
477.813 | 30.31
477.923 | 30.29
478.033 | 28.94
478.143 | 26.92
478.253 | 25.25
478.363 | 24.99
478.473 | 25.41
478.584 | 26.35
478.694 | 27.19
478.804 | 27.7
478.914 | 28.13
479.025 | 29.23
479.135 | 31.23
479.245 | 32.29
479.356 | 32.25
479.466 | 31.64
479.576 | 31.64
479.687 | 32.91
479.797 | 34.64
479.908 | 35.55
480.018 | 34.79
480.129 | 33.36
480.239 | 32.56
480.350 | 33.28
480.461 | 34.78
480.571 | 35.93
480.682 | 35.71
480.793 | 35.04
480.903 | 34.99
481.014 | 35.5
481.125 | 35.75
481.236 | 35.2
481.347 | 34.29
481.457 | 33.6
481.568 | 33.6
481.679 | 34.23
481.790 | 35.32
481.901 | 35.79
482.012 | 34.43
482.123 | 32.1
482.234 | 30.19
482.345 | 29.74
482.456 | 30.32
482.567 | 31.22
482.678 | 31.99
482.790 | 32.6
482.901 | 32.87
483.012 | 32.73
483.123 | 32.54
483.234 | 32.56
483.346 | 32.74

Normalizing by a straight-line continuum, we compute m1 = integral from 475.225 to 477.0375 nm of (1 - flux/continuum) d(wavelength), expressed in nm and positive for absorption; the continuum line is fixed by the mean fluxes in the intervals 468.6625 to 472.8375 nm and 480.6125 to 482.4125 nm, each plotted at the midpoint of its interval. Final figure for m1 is 0.21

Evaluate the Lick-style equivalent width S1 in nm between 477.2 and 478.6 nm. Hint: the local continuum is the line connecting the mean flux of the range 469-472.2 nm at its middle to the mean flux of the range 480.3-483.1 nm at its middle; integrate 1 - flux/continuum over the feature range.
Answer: 0.26 nm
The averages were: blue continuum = 37.1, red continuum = 33.6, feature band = 28.3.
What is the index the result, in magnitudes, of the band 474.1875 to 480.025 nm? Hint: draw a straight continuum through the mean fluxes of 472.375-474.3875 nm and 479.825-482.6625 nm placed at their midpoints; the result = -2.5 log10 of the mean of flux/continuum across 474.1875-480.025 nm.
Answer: 0.12 mag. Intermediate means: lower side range 36.4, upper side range 33.9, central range 31.7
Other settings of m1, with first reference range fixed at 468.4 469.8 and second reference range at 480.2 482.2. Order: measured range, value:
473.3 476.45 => 0.05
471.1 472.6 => -0.08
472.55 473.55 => -0.01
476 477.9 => 0.29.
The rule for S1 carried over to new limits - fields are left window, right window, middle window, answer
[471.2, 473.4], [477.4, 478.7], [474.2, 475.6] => -0.14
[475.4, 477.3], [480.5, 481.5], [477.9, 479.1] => 0.21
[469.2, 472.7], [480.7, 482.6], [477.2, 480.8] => 0.39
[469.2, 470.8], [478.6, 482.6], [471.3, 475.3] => -0.13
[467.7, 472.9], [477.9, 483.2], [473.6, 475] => -0.06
